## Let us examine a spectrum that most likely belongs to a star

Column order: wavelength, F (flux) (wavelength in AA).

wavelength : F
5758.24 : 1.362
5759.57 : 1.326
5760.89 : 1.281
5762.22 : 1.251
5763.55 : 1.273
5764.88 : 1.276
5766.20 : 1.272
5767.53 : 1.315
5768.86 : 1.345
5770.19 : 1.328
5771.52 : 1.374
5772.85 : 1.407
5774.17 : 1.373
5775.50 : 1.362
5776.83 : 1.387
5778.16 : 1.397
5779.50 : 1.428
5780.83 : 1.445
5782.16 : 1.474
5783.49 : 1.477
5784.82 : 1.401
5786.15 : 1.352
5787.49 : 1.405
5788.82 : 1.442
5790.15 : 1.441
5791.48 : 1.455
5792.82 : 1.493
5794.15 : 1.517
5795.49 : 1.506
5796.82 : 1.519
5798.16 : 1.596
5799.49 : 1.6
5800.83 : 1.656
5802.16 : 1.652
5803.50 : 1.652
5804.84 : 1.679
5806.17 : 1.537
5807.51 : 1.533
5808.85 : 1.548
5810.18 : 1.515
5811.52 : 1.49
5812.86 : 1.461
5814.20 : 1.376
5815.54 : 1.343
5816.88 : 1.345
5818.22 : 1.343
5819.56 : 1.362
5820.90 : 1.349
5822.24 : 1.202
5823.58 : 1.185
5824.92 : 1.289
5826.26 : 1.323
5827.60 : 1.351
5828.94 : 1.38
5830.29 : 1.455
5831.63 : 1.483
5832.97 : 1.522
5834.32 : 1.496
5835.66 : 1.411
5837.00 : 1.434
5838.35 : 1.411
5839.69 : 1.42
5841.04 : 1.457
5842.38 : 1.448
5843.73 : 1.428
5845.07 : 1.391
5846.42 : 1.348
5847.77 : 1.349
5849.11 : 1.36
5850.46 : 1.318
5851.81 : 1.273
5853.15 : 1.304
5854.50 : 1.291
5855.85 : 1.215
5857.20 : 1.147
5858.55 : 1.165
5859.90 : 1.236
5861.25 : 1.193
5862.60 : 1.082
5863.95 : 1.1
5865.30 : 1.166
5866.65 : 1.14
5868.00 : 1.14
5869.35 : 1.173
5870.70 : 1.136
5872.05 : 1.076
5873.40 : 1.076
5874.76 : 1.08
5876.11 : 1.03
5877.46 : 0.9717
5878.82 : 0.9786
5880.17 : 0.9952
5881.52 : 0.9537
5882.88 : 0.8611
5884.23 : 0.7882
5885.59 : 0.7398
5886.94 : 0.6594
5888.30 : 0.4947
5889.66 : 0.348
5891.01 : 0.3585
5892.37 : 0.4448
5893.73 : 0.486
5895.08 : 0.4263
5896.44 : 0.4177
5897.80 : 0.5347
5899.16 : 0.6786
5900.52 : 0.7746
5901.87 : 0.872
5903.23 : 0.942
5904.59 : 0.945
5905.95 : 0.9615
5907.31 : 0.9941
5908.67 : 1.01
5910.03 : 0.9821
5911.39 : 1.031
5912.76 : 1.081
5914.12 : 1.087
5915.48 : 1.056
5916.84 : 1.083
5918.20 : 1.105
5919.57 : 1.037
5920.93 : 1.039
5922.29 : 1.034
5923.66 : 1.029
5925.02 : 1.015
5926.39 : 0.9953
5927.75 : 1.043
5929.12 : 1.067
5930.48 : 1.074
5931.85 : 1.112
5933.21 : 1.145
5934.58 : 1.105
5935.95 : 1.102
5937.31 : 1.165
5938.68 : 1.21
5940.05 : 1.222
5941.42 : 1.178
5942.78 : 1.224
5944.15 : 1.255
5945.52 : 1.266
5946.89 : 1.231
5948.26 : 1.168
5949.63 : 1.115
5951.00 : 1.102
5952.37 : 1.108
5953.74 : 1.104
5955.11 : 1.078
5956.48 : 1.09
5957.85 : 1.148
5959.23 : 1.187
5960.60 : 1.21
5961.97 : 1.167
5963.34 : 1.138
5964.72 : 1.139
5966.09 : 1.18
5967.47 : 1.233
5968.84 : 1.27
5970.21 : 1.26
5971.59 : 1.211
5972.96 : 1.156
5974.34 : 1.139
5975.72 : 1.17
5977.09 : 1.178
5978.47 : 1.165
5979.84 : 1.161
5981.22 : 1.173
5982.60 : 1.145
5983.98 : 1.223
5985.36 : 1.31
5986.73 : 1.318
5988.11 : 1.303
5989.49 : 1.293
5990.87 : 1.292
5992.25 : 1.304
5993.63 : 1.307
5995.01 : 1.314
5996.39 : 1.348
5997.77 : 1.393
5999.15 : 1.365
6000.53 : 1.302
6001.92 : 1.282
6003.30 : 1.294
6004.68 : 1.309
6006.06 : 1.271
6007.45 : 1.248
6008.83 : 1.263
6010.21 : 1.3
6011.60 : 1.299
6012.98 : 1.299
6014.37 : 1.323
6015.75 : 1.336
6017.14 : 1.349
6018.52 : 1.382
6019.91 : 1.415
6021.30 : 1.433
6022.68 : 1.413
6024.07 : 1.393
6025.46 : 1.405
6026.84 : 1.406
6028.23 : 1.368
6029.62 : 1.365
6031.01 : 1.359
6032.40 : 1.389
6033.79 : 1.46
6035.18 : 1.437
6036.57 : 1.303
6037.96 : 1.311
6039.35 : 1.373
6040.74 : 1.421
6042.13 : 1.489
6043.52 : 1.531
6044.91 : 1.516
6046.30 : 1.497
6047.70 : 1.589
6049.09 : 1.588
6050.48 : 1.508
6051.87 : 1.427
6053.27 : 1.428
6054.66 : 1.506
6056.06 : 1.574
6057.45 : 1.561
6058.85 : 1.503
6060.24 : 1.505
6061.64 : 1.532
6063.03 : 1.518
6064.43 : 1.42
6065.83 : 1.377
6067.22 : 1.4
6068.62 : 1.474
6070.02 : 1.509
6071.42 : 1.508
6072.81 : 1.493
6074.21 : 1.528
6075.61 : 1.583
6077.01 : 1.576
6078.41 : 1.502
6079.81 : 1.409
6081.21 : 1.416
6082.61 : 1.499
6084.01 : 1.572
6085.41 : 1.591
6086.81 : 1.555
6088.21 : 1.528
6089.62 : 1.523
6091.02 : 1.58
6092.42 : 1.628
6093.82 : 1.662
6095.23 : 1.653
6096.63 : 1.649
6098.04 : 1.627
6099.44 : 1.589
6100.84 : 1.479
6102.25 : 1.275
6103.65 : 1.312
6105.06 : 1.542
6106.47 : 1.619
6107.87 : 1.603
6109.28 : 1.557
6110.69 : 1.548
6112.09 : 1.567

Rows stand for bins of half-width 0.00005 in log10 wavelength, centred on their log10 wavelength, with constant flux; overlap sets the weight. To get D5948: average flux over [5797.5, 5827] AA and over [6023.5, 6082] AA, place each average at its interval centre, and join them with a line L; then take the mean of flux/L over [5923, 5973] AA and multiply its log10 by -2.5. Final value 0.26 mag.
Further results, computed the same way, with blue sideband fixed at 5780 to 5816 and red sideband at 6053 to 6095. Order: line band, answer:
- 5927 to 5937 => 0.35 mag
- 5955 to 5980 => 0.27 mag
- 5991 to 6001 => 0.14 mag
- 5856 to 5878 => 0.32 mag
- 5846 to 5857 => 0.16 mag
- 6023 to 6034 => 0.09 mag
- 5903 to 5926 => 0.42 mag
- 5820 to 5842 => 0.09 mag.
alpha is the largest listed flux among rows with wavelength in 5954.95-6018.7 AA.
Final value 1.393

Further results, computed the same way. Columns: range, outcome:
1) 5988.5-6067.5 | 1.589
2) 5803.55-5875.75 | 1.679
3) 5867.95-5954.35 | 1.266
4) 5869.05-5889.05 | 1.173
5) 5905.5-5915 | 1.087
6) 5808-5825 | 1.548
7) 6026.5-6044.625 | 1.531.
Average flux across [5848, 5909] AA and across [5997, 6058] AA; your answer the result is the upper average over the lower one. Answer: 1.5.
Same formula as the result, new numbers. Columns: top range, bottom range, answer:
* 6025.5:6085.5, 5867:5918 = 1.71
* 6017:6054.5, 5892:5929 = 1.59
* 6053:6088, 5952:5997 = 1.24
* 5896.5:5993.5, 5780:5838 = 0.76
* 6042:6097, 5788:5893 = 1.21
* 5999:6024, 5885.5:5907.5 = 2.07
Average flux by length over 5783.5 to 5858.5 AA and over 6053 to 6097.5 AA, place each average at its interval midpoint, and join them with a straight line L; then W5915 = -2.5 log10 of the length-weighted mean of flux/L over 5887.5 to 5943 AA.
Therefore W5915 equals 0.50 mag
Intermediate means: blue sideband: 1.42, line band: 0.922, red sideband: 1.53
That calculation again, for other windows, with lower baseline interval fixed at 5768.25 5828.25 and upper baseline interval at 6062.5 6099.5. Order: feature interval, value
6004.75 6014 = 0.18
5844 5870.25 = 0.18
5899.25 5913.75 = 0.48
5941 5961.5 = 0.27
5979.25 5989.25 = 0.21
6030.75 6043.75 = 0.08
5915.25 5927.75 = 0.38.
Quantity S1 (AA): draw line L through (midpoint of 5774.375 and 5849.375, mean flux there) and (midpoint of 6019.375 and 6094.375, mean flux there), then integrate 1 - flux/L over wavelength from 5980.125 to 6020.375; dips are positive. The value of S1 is 4.7 AA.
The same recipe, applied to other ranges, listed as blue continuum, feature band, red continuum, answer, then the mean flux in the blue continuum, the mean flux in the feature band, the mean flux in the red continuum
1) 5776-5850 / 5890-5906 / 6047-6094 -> 9.07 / 1.44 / 0.635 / 1.52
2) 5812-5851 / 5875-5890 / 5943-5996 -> 5.65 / 1.38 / 0.82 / 1.2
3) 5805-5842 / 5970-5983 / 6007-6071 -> 2.27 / 1.41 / 1.17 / 1.43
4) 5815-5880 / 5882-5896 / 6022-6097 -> 7.99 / 1.27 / 0.564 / 1.49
